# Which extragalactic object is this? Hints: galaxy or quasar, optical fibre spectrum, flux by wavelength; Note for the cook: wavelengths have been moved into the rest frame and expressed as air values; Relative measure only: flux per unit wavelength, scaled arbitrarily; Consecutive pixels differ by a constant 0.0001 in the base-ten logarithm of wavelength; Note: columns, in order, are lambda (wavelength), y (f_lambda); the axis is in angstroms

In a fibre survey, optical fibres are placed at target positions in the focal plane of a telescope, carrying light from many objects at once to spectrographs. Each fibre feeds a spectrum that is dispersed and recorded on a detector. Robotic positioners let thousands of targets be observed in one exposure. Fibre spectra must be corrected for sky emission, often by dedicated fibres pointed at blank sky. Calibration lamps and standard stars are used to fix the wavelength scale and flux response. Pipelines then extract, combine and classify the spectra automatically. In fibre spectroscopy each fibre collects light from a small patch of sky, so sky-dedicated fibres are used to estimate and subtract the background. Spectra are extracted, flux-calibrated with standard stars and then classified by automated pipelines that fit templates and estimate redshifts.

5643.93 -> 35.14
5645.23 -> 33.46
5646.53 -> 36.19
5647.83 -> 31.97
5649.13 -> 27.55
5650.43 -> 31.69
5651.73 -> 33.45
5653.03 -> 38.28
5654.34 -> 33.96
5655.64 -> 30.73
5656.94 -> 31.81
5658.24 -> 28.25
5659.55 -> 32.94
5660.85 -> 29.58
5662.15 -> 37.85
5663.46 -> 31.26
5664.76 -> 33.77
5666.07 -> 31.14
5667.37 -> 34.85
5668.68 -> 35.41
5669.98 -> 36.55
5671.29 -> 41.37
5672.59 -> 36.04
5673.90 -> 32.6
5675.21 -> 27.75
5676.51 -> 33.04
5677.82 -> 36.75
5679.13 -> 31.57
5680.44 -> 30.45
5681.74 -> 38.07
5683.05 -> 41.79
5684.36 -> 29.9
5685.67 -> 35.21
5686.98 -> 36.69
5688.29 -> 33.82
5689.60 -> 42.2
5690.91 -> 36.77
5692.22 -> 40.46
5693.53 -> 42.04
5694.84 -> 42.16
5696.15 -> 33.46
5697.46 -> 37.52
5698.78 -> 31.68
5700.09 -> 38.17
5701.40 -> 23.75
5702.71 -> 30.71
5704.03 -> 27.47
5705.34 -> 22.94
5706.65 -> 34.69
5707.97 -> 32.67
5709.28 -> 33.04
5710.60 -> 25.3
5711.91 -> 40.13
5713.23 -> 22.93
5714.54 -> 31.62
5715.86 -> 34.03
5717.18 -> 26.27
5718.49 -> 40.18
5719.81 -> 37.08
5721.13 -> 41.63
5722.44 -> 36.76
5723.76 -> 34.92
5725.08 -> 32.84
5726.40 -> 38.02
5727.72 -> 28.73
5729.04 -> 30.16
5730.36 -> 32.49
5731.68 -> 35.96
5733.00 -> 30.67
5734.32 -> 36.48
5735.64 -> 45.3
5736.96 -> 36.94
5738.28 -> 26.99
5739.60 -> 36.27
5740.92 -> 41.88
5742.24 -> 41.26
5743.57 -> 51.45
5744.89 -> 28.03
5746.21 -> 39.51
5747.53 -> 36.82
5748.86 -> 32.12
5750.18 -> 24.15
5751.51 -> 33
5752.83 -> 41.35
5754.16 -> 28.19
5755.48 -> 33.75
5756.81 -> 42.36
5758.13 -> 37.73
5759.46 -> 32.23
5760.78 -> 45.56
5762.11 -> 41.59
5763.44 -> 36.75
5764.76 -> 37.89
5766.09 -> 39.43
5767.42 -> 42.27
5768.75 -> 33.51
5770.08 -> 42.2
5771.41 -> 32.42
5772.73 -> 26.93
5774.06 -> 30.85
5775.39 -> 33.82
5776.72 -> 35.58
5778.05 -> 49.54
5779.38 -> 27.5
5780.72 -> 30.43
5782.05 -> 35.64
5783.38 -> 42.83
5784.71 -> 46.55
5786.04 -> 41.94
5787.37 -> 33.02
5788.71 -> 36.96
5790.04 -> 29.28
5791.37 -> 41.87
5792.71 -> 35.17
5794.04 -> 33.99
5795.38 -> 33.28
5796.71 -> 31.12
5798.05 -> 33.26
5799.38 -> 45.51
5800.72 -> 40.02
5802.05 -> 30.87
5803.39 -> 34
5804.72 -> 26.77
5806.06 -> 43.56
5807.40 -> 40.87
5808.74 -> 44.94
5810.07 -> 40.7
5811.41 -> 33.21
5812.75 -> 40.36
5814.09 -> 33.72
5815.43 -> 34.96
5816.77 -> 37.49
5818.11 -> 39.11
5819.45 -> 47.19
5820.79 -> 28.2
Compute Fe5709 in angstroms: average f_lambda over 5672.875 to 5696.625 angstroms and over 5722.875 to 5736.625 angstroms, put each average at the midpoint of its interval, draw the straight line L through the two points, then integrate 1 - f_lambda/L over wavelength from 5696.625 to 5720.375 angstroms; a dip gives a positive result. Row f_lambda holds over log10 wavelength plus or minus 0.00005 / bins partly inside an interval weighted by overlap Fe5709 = 2.38 angstroms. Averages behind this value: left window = 35.8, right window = 34.6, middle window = 31.7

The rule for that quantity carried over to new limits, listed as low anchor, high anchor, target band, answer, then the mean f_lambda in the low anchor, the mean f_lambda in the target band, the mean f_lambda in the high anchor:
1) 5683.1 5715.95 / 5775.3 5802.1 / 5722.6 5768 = -1.2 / 33.7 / 36.3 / 36.8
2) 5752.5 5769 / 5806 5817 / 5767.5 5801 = 1.8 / 37.9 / 36.2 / 38.6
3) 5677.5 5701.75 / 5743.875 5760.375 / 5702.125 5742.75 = 1.8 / 36.1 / 33.7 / 34.7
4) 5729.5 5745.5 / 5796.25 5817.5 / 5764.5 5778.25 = 0.2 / 36.9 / 36.3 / 37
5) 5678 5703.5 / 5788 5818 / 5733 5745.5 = -0.7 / 35.6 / 37.9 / 36.5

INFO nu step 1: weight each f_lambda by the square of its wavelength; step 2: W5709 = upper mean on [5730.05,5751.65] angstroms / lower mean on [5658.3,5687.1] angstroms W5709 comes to 1.1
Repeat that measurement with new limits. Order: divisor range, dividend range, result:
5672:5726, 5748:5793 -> 1.09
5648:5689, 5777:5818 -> 1.15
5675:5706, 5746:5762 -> 1.06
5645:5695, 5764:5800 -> 1.10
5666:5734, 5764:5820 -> 1.12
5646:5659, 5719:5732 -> 1.11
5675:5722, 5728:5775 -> 1.08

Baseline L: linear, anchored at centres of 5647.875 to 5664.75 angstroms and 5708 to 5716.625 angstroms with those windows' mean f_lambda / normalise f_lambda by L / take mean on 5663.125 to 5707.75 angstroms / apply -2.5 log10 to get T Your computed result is -0.09 mag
